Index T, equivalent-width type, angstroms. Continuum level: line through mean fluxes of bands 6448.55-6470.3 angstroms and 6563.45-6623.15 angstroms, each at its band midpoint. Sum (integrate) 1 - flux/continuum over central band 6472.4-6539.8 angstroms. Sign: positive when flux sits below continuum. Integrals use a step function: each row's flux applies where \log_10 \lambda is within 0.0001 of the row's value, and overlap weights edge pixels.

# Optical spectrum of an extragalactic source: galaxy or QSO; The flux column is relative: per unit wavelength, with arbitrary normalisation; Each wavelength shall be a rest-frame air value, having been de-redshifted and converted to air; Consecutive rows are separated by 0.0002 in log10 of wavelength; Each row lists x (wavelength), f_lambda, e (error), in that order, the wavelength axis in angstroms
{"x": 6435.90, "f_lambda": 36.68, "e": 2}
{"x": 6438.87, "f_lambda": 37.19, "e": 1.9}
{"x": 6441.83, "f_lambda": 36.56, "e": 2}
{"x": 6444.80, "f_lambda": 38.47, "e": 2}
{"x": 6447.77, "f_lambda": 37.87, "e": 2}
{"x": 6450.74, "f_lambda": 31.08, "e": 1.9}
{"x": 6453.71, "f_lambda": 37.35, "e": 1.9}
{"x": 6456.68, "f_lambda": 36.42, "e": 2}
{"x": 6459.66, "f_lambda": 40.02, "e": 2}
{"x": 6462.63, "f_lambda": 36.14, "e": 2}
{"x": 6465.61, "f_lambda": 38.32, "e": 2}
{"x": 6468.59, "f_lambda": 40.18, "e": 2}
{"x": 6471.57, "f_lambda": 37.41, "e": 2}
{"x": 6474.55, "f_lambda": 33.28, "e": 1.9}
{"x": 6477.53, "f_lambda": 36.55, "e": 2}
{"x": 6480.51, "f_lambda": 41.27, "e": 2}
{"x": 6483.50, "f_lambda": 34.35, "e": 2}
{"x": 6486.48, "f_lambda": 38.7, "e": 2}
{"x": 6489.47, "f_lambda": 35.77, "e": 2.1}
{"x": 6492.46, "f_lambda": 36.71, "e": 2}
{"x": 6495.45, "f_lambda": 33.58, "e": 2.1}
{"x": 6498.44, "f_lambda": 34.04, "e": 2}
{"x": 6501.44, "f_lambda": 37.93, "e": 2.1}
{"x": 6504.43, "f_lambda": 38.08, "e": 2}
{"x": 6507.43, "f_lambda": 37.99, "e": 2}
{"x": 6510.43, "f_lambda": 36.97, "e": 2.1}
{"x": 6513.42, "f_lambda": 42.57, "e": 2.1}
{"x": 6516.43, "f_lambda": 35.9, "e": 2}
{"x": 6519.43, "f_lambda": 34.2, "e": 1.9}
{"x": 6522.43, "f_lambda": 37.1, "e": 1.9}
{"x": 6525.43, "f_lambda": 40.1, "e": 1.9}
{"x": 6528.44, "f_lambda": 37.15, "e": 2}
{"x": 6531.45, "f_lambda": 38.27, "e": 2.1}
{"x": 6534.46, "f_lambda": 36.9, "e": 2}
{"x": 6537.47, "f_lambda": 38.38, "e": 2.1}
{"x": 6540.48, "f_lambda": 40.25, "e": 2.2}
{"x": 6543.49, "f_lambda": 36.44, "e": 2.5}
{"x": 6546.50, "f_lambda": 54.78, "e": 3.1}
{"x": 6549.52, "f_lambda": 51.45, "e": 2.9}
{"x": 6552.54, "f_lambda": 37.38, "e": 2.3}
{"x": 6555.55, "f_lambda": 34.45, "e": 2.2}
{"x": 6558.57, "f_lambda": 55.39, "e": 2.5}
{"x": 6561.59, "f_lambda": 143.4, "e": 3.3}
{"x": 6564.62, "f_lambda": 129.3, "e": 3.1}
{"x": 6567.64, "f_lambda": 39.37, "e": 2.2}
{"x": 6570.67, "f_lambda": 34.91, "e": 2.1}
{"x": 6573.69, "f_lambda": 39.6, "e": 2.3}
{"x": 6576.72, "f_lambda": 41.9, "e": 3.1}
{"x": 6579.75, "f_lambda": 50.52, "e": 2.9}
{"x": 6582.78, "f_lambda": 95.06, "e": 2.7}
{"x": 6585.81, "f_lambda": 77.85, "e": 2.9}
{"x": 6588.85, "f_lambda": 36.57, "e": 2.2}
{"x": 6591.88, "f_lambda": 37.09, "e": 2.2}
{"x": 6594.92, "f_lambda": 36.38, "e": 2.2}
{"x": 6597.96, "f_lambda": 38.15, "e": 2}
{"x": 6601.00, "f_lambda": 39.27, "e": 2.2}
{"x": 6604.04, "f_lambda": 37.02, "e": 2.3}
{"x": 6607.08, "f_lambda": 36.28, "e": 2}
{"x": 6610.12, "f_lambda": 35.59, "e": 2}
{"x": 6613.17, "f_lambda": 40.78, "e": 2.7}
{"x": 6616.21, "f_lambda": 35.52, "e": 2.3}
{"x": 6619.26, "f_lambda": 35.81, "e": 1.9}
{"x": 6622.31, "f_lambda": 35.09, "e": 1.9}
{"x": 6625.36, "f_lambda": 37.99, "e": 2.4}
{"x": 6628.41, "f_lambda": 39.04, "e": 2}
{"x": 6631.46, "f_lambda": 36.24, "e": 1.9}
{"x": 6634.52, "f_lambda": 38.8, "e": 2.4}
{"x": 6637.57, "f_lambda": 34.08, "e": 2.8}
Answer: 5.79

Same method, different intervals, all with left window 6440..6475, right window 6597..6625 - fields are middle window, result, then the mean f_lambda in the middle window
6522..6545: -0.66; 38.1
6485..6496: 0.19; 36.4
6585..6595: -2.49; 46.3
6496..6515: -0.34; 37.7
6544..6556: -2.48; 44.7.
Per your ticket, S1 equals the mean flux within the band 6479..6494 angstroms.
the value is 37.4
